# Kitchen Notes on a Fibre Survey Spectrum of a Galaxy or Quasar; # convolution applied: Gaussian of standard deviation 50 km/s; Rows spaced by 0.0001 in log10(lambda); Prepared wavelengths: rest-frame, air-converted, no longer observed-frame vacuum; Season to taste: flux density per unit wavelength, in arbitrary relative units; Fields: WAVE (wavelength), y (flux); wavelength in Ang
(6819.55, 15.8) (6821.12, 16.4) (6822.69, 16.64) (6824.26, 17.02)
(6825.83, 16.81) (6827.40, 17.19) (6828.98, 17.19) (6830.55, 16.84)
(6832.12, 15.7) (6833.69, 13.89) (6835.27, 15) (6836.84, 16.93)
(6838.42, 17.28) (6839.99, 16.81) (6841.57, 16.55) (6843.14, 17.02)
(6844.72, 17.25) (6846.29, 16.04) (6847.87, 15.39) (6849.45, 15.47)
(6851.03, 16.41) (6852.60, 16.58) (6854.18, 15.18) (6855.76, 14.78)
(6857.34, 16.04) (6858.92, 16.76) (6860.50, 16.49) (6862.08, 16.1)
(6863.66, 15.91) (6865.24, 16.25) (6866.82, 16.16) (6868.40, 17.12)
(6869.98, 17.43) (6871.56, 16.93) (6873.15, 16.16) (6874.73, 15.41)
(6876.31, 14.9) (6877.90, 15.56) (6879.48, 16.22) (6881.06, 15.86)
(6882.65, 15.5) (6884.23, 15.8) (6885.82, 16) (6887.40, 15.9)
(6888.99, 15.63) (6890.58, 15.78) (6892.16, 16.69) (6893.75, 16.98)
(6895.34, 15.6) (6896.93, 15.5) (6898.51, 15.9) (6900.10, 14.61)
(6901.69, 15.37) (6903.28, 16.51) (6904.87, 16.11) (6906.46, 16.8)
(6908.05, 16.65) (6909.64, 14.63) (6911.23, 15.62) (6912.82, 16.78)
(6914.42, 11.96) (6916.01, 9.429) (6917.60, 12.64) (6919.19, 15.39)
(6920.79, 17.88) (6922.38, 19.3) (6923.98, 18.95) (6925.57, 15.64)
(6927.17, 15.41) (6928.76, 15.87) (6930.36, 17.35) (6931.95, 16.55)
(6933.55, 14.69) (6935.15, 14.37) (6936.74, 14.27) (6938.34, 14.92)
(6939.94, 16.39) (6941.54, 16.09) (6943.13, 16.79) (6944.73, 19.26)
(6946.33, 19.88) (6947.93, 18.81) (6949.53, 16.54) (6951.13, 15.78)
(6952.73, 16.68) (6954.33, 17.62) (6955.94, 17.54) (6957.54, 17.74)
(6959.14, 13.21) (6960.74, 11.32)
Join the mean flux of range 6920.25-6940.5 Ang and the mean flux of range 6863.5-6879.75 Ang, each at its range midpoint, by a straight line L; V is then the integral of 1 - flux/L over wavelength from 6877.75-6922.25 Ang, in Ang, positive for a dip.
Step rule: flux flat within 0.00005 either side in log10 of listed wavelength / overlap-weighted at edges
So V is 1.90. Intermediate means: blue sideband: 16.2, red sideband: 16.3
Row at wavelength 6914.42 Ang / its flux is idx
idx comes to 11.96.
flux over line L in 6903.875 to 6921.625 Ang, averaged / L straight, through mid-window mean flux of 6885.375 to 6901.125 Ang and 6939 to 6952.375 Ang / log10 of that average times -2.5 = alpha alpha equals 0.103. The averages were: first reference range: 15.9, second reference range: 17.4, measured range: 14.9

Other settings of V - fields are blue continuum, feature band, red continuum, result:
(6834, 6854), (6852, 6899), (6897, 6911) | 0.0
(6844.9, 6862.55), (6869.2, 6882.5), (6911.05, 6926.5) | -0.2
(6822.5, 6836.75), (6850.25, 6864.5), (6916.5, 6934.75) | 0.2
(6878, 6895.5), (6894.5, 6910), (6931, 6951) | 0.3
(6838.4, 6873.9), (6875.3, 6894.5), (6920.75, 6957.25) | 0.7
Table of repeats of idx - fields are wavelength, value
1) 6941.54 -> 16.09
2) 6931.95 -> 16.55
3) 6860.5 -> 16.49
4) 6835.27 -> 15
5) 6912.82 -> 16.78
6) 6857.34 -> 16.04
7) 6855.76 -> 14.78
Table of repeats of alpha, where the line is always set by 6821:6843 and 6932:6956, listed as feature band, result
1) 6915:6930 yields 0.066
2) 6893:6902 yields 0.059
